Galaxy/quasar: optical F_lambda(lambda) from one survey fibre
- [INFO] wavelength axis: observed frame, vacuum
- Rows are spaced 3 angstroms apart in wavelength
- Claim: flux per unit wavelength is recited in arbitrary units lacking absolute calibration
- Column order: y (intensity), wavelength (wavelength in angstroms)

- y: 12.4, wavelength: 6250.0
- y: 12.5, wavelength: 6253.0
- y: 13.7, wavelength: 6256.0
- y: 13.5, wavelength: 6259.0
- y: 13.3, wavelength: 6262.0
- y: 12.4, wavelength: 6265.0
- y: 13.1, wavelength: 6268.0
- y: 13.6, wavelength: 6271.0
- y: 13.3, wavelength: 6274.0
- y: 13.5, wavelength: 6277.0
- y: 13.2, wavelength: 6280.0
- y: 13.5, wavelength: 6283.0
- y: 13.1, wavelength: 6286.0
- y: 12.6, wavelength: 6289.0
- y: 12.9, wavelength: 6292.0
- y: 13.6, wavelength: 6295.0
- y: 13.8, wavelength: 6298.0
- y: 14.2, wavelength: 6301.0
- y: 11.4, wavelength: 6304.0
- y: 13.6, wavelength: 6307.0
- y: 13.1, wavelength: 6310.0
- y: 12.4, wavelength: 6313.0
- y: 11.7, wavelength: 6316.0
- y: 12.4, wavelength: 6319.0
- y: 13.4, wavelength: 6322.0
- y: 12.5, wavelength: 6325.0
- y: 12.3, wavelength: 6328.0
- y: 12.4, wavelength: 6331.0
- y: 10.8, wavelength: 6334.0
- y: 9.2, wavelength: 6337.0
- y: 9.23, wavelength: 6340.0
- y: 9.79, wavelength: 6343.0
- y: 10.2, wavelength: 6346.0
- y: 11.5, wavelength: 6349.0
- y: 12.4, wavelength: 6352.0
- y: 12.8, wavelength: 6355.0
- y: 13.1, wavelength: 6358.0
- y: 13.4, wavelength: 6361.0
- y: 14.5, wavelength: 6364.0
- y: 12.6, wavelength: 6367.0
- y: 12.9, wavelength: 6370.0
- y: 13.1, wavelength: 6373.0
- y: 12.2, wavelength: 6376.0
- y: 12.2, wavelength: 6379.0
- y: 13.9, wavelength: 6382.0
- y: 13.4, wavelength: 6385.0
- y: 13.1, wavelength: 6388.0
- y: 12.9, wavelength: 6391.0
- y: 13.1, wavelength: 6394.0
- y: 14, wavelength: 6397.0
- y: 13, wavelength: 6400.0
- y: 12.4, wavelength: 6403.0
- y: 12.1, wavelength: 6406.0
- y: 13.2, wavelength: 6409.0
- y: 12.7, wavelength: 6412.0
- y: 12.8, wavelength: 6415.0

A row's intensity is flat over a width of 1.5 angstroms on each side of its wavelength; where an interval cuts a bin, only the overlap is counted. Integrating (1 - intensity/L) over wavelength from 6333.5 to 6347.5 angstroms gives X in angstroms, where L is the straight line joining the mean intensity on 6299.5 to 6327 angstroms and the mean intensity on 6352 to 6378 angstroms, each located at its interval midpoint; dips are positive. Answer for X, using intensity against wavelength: 3.4 angstroms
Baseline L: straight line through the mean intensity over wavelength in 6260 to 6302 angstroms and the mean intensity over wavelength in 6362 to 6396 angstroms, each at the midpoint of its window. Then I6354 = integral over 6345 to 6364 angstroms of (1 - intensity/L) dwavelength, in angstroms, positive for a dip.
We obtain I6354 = 1.0 angstroms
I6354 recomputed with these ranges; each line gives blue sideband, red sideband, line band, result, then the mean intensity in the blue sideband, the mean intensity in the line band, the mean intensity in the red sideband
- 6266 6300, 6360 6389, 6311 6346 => 4.71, 13.3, 11.4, 13.1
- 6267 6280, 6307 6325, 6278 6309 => -0.37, 13.4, 13.2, 12.7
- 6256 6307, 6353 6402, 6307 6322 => 0.64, 13.2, 12.6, 13.1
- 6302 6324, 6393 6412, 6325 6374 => 3.28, 12.6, 11.9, 12.9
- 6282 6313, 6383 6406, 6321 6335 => 0.88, 13.1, 12.3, 13.1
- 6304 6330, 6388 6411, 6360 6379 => -0.31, 12.6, 13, 13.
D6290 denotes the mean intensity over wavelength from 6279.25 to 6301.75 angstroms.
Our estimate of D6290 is 13.3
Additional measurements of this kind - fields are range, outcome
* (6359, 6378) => 13.1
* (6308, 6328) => 12.6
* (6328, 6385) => 12.1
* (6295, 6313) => 13.2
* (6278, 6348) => 12.2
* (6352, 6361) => 12.9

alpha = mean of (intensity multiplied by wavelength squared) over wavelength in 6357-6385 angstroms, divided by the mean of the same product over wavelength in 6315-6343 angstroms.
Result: 1.16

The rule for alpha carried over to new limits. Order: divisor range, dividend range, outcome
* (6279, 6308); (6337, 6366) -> 0.91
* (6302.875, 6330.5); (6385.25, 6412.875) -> 1.06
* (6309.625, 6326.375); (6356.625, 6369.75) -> 1.08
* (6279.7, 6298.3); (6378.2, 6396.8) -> 1.03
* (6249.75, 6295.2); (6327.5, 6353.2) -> 0.84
